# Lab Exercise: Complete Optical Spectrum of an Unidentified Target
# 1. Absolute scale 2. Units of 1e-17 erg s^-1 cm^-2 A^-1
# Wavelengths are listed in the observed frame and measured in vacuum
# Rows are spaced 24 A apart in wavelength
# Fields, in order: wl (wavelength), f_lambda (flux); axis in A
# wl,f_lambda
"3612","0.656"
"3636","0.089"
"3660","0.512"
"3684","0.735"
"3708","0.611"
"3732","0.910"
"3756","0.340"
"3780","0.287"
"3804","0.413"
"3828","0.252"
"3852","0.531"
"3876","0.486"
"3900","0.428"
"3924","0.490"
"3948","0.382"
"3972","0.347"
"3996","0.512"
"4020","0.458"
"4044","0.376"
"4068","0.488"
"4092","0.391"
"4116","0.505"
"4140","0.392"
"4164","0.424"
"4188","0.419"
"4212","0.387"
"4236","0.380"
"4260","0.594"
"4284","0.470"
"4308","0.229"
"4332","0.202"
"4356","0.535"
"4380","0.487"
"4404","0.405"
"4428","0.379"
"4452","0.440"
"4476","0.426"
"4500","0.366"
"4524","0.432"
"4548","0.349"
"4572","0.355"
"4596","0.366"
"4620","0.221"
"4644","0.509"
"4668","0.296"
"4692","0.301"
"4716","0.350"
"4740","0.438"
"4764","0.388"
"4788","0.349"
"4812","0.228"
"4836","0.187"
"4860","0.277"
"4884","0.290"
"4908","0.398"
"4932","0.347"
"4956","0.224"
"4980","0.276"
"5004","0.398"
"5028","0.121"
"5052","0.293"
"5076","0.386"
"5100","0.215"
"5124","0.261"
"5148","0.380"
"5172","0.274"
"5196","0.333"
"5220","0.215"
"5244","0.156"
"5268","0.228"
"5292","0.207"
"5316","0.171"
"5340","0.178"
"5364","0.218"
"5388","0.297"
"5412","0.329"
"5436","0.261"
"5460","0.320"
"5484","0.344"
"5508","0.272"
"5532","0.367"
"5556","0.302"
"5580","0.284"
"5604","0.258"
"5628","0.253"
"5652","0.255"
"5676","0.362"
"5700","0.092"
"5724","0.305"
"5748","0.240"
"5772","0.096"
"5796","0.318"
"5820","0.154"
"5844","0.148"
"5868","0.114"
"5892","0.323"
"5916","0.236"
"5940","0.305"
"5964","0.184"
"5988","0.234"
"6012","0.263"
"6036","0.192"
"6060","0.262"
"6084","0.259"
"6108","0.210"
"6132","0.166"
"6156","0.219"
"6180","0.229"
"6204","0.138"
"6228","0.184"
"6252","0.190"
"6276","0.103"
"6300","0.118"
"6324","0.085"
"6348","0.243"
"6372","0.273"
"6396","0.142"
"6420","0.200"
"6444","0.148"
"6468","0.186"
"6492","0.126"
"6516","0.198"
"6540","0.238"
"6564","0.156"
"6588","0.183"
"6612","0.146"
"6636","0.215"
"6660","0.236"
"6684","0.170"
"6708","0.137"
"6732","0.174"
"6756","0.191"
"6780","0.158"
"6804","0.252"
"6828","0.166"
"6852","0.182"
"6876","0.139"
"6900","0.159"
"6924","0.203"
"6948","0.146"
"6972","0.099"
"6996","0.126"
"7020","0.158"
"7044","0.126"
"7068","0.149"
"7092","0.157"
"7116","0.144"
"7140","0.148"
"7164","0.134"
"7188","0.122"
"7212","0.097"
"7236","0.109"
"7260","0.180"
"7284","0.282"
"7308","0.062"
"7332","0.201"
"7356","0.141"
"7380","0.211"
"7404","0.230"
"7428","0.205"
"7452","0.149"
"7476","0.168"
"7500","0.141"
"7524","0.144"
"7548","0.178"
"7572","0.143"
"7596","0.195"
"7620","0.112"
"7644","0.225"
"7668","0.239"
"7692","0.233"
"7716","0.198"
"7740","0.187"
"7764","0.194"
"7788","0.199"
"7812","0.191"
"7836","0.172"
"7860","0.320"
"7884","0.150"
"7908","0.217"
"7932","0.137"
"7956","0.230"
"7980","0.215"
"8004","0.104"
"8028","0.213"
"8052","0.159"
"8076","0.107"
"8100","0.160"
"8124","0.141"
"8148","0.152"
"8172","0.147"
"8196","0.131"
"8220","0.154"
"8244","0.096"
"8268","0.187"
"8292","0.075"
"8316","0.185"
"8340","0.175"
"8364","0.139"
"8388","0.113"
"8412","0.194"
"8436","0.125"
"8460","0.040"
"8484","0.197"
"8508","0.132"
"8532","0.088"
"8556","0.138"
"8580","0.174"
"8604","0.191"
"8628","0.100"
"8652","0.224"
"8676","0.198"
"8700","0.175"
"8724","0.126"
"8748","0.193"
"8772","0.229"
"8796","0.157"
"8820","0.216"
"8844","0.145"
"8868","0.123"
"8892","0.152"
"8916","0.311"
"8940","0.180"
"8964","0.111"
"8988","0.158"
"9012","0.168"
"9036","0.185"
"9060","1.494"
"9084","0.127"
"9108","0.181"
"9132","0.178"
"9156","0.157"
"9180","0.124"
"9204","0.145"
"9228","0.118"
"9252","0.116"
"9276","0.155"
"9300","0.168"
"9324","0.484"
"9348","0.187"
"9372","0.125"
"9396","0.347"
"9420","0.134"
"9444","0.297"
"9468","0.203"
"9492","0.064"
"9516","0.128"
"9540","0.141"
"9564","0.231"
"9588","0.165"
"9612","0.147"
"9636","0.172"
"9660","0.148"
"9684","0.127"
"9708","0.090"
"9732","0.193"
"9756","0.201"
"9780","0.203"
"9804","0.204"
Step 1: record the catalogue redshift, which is 1.43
